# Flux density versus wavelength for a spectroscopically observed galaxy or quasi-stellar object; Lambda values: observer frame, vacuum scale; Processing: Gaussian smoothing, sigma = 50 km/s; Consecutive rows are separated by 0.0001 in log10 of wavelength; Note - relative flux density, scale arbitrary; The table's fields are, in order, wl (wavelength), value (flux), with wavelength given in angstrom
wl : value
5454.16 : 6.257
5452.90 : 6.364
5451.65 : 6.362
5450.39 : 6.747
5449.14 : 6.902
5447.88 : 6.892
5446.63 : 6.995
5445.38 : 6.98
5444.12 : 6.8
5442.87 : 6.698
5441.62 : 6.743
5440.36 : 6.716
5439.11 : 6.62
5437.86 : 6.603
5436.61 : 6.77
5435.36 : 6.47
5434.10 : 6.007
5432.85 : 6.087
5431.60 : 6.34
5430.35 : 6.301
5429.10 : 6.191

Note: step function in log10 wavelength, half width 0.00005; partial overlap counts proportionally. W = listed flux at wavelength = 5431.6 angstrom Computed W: 6.34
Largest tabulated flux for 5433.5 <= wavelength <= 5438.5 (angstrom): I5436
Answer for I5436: 6.77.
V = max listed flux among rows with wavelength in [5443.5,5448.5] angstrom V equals 6.995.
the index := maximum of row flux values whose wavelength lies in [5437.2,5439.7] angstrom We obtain 6.62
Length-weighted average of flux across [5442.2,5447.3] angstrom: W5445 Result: 6.88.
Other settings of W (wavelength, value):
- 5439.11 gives 6.62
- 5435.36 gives 6.47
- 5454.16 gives 6.257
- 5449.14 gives 6.902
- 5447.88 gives 6.892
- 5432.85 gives 6.087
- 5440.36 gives 6.716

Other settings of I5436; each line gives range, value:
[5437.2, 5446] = 6.98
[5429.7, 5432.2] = 6.34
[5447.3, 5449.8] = 6.902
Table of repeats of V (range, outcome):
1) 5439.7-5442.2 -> 6.743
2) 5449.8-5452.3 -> 6.747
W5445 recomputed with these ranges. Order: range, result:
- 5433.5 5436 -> 6.23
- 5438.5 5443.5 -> 6.7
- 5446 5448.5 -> 6.97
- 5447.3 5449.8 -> 6.89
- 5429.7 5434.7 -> 6.19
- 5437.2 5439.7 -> 6.62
